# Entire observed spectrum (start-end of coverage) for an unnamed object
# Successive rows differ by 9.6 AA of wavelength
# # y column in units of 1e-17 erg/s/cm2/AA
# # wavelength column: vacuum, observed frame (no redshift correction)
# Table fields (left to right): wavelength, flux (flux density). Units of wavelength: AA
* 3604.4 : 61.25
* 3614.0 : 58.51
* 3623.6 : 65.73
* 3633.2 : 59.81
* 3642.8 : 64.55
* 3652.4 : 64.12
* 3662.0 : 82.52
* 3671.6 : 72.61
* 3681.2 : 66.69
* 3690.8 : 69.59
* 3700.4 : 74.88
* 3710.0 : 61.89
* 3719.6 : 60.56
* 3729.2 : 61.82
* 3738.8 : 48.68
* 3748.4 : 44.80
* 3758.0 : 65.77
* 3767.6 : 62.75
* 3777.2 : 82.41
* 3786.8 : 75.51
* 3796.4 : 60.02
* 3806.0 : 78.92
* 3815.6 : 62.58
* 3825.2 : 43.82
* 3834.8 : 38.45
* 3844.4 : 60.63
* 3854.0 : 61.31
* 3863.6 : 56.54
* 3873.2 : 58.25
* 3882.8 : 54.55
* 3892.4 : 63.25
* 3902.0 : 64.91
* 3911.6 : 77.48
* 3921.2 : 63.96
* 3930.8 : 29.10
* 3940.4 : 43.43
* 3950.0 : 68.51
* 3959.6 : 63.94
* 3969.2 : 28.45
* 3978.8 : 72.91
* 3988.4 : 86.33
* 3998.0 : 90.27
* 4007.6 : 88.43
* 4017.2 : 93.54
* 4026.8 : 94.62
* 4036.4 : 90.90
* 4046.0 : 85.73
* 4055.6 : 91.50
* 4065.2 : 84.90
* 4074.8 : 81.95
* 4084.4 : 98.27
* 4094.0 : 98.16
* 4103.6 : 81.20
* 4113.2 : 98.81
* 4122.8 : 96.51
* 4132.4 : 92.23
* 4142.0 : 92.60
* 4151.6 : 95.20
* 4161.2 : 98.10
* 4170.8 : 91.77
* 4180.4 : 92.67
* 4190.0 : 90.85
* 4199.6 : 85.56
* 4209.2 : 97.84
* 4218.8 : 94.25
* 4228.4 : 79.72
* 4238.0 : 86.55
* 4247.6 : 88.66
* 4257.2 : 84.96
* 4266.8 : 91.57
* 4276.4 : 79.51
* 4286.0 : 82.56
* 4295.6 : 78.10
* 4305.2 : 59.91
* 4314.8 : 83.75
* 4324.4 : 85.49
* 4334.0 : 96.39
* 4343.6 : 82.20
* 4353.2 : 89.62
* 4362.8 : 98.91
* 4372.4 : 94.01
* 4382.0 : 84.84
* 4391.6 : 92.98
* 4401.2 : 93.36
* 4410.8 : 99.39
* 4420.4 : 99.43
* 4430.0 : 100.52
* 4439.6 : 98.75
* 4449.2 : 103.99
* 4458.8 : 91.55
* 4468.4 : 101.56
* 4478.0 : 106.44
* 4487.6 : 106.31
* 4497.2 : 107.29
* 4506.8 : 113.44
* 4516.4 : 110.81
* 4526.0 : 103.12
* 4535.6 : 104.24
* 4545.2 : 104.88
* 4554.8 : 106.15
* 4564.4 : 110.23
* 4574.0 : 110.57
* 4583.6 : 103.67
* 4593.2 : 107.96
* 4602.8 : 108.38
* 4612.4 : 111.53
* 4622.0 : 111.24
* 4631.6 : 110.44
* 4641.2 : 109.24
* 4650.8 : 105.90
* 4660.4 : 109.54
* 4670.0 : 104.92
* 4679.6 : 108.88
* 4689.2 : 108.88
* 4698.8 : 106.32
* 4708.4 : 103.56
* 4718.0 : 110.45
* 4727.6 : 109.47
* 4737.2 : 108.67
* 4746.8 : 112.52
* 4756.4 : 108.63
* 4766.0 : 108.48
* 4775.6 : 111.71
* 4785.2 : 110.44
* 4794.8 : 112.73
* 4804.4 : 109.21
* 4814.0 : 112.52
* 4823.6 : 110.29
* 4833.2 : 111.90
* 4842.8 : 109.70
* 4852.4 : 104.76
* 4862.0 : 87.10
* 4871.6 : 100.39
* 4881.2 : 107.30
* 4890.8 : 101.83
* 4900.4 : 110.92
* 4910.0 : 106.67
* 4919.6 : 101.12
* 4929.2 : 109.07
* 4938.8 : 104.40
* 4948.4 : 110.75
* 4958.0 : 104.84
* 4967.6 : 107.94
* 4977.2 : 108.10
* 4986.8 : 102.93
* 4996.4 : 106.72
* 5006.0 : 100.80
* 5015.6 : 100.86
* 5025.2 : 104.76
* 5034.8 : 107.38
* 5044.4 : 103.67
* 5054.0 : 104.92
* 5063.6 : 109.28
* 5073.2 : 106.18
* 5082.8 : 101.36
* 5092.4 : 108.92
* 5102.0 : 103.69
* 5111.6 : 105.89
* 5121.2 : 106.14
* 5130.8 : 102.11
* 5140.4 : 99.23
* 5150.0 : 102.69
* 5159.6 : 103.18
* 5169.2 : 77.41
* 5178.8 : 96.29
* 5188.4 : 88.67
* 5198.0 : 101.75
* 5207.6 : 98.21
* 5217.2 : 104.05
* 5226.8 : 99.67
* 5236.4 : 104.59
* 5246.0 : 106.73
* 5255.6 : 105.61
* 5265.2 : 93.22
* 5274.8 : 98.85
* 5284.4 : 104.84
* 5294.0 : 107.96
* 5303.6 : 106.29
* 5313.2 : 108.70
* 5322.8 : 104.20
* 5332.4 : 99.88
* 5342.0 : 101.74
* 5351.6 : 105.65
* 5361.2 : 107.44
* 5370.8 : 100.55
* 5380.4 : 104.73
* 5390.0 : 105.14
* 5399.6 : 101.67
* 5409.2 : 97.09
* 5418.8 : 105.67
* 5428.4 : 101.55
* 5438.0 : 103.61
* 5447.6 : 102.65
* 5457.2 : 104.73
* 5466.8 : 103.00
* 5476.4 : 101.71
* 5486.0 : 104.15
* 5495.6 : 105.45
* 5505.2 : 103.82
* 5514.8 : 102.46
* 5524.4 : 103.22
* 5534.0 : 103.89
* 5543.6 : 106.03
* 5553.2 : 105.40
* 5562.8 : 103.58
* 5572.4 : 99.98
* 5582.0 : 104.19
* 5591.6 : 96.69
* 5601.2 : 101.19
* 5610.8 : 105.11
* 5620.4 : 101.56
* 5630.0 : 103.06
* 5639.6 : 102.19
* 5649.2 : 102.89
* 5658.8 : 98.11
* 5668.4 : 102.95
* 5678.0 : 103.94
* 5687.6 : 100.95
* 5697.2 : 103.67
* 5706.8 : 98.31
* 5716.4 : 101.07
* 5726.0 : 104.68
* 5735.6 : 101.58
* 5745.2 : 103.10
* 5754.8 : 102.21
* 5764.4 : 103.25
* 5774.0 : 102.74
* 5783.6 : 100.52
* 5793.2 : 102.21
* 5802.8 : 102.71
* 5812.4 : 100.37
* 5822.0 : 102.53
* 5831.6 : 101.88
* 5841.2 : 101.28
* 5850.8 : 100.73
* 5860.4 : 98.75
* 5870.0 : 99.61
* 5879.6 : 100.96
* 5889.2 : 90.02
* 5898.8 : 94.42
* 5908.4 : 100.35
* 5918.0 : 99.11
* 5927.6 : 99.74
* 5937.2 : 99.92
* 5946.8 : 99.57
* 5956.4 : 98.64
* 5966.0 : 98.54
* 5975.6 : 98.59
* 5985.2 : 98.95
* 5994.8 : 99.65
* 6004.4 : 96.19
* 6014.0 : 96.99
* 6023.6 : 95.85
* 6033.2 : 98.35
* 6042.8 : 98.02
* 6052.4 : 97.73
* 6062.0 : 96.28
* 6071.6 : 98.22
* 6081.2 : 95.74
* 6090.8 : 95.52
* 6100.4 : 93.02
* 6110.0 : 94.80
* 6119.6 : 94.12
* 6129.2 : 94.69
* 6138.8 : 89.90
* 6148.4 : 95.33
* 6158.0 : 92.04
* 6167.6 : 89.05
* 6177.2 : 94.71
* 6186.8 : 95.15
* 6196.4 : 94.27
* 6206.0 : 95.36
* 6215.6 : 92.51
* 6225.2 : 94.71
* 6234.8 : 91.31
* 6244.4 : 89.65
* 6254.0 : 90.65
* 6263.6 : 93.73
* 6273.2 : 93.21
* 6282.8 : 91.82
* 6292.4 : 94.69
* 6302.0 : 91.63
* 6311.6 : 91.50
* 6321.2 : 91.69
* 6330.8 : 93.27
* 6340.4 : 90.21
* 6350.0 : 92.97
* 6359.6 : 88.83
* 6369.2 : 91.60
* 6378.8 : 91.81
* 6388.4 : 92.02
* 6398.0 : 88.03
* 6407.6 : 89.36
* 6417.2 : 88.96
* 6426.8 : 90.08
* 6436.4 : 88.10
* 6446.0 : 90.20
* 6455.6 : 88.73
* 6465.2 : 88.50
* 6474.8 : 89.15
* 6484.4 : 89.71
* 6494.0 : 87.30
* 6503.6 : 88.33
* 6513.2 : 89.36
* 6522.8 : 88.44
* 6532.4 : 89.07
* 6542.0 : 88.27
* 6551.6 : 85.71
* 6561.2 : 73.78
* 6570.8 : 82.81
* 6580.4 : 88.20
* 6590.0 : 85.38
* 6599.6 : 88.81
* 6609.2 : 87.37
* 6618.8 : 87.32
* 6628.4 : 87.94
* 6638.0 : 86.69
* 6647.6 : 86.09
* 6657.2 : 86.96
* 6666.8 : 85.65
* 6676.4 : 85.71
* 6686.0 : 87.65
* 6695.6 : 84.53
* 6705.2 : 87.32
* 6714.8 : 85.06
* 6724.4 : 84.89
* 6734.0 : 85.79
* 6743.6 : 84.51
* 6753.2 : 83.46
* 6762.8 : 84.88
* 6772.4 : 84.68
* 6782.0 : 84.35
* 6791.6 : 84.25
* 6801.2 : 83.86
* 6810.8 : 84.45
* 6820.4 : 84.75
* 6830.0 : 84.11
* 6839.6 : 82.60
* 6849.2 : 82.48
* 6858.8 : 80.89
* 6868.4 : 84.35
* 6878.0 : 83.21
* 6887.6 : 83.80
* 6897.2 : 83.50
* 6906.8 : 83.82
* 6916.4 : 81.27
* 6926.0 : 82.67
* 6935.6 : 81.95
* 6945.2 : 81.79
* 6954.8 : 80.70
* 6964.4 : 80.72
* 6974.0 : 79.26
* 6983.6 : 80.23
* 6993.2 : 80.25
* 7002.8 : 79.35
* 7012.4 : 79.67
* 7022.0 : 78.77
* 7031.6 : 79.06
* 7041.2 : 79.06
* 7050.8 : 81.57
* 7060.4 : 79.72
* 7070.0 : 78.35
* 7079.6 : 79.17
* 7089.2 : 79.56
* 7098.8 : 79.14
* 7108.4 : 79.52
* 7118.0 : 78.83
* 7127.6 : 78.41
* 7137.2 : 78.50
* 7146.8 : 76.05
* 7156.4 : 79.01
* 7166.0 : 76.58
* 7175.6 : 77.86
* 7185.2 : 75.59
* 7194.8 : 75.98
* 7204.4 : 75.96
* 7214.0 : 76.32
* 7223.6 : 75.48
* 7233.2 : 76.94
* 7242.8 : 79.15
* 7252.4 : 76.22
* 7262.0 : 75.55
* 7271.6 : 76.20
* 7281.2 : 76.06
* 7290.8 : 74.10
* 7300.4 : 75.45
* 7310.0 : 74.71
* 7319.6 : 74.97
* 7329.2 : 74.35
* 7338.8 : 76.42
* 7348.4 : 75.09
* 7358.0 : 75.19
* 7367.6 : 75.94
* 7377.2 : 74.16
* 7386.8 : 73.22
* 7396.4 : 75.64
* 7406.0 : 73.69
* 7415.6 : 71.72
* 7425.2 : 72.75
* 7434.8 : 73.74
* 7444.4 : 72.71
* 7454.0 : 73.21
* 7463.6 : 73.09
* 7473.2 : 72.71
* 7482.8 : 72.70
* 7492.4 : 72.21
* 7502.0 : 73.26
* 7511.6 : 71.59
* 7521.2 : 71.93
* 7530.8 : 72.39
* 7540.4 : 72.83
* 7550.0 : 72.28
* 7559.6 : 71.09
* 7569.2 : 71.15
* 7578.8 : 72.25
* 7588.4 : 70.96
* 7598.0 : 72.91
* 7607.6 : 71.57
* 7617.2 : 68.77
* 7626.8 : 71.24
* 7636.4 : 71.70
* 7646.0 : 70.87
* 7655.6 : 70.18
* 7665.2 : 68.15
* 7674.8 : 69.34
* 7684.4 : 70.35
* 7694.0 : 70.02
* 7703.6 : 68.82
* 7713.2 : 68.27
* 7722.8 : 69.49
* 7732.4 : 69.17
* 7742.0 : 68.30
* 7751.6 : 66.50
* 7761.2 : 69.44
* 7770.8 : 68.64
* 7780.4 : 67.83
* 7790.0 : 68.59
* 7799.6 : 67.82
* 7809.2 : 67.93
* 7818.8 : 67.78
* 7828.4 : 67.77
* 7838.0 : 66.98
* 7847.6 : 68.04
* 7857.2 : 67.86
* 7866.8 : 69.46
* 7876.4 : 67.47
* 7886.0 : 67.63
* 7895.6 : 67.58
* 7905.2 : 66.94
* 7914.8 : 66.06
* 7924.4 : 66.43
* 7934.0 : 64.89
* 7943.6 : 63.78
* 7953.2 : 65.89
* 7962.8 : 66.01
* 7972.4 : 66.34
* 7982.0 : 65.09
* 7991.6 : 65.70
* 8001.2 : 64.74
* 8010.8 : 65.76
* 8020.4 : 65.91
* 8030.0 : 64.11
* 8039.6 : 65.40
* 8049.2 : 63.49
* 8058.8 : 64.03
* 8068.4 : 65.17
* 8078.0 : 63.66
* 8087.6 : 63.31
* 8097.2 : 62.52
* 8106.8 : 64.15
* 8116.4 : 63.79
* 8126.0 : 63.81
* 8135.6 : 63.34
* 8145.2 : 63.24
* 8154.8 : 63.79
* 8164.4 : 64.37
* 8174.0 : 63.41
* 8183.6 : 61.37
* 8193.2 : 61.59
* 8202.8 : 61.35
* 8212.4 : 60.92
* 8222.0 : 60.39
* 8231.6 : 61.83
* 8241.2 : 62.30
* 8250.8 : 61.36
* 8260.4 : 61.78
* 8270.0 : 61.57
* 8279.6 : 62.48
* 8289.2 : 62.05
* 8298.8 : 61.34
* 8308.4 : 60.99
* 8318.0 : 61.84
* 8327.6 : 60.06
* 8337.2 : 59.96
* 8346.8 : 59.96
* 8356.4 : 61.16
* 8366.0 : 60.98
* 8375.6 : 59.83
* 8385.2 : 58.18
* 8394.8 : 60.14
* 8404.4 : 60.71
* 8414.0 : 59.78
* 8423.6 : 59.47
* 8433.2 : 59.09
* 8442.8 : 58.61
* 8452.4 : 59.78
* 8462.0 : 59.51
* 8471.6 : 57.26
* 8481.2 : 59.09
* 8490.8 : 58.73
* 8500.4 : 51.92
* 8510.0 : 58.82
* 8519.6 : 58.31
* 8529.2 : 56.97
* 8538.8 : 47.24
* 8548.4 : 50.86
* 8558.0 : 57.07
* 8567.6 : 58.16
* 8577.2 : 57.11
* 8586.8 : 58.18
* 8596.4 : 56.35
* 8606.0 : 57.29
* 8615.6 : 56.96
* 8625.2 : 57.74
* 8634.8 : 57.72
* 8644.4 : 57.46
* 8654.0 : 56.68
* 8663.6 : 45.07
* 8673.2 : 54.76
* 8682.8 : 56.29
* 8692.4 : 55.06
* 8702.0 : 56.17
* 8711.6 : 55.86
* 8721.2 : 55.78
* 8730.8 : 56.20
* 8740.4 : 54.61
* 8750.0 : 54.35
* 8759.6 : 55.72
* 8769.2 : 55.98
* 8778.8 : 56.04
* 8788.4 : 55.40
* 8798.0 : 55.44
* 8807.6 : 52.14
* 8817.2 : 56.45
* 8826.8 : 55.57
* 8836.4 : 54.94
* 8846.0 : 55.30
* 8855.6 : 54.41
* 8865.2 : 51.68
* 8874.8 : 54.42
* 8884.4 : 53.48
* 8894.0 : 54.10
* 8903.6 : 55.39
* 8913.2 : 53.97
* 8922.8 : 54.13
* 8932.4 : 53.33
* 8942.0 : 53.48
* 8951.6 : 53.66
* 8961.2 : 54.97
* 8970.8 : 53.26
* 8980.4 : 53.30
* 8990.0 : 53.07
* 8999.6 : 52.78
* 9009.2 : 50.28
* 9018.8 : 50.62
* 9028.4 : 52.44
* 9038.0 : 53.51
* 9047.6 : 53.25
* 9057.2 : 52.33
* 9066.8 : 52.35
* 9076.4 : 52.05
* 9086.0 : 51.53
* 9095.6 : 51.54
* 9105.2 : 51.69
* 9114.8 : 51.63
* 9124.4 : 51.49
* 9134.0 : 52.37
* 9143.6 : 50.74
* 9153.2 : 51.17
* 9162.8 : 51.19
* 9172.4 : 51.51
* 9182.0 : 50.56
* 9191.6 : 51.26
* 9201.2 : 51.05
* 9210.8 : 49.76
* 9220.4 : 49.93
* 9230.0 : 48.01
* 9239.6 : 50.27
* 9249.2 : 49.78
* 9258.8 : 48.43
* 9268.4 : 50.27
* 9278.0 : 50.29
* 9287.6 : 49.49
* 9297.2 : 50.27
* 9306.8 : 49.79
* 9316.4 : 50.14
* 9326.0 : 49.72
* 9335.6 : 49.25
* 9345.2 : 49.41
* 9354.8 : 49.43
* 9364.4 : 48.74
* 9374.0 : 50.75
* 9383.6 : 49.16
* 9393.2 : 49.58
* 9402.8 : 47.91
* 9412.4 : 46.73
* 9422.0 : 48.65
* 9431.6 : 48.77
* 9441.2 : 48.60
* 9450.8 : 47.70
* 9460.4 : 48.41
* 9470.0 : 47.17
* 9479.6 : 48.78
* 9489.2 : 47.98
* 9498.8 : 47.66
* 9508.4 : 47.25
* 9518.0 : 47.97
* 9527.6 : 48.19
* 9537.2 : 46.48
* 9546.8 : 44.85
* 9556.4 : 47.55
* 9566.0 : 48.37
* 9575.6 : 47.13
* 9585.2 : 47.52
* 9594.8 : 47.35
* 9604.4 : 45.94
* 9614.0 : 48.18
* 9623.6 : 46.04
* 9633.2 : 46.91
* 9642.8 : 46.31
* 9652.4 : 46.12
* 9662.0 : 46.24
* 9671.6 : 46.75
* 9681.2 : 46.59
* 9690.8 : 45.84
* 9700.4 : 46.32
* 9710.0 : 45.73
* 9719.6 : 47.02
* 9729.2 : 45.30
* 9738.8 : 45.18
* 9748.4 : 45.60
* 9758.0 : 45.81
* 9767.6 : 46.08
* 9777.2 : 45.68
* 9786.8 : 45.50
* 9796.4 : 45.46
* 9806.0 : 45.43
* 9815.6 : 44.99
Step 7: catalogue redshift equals 0.00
